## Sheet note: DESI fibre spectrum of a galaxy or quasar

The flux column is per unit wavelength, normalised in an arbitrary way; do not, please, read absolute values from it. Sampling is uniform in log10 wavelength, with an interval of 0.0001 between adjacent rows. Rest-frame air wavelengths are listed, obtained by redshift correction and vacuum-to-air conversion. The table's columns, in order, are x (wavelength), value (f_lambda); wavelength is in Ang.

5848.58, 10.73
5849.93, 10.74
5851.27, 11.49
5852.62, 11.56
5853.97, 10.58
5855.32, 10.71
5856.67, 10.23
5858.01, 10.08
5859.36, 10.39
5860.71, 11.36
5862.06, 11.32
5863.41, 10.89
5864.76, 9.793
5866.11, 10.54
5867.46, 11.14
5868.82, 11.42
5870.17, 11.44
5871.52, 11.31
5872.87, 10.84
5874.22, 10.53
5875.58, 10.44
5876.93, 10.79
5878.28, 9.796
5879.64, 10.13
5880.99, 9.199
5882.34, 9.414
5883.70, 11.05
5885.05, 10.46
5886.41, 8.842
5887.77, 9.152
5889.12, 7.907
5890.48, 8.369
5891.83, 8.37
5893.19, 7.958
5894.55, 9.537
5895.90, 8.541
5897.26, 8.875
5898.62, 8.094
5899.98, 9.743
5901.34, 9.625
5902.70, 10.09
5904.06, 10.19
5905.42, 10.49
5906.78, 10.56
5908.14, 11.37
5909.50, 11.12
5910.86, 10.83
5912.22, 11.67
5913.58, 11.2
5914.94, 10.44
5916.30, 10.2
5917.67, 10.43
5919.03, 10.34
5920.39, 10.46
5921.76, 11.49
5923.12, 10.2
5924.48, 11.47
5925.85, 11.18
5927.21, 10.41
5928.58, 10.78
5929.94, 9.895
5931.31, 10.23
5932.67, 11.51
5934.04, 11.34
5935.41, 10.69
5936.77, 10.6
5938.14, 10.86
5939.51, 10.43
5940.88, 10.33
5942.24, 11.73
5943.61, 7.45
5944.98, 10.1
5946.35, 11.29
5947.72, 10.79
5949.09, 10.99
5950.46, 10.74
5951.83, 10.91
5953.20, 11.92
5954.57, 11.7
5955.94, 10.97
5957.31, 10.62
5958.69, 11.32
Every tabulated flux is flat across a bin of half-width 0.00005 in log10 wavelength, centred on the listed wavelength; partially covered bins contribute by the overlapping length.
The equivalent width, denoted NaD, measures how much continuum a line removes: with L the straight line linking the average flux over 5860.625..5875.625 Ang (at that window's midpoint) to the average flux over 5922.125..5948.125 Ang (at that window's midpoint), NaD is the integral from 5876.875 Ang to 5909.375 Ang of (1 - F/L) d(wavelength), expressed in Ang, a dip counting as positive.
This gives 3.8 Ang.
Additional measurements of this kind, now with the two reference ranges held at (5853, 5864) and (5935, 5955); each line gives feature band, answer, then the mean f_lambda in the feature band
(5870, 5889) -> 1.0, 10.1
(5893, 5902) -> 1.5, 8.96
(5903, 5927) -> -0.2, 10.8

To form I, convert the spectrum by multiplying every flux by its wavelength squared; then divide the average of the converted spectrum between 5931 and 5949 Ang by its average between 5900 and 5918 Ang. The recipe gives 1.01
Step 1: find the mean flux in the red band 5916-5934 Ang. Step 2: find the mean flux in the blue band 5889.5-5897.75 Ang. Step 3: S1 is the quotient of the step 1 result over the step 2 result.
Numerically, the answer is 1.25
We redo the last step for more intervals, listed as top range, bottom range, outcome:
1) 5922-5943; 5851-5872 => 0.99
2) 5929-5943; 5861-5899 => 1.09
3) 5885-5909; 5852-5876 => 0.86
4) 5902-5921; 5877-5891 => 1.12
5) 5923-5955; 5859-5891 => 1.04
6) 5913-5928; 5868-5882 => 1.01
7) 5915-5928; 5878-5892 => 1.14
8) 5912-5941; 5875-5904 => 1.15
